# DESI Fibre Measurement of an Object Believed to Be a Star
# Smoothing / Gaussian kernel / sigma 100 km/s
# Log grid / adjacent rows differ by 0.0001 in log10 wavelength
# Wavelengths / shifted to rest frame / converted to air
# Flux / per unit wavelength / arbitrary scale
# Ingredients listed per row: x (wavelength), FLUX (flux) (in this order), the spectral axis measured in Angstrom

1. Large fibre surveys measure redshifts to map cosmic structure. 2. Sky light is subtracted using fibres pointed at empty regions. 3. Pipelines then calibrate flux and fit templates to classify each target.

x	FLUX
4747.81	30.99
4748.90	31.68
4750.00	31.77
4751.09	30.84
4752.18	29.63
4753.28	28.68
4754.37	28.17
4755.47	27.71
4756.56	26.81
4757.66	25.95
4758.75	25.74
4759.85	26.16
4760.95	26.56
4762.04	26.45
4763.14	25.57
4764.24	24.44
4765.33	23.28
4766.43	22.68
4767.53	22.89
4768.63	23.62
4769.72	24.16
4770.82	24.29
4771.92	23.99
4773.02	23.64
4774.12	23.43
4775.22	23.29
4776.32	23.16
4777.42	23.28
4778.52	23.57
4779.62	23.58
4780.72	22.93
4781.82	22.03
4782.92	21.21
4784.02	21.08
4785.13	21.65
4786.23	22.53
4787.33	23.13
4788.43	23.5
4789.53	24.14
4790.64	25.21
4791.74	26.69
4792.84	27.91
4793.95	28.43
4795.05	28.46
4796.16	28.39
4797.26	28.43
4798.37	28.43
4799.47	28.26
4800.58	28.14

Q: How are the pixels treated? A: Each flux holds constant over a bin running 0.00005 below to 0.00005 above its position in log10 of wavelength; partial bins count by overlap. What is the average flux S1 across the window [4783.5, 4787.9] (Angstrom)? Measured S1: 22.1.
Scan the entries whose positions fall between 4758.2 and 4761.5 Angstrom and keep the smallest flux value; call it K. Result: 25.74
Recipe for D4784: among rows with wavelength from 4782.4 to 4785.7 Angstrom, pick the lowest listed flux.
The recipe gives 21.08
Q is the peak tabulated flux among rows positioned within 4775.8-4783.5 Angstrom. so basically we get 23.58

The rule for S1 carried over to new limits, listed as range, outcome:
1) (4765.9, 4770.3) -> 23.4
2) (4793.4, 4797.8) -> 28.4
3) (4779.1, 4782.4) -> 22.8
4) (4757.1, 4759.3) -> 25.8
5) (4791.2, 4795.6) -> 27.9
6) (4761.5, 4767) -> 24.5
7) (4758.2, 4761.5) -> 26.2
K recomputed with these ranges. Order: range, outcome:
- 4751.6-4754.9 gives 28.17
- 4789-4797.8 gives 24.14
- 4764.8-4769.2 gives 22.68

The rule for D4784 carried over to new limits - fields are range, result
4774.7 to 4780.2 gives 23.16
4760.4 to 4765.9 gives 23.28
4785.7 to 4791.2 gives 22.53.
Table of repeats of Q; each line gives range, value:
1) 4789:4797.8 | 28.46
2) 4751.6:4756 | 29.63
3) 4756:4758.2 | 26.81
